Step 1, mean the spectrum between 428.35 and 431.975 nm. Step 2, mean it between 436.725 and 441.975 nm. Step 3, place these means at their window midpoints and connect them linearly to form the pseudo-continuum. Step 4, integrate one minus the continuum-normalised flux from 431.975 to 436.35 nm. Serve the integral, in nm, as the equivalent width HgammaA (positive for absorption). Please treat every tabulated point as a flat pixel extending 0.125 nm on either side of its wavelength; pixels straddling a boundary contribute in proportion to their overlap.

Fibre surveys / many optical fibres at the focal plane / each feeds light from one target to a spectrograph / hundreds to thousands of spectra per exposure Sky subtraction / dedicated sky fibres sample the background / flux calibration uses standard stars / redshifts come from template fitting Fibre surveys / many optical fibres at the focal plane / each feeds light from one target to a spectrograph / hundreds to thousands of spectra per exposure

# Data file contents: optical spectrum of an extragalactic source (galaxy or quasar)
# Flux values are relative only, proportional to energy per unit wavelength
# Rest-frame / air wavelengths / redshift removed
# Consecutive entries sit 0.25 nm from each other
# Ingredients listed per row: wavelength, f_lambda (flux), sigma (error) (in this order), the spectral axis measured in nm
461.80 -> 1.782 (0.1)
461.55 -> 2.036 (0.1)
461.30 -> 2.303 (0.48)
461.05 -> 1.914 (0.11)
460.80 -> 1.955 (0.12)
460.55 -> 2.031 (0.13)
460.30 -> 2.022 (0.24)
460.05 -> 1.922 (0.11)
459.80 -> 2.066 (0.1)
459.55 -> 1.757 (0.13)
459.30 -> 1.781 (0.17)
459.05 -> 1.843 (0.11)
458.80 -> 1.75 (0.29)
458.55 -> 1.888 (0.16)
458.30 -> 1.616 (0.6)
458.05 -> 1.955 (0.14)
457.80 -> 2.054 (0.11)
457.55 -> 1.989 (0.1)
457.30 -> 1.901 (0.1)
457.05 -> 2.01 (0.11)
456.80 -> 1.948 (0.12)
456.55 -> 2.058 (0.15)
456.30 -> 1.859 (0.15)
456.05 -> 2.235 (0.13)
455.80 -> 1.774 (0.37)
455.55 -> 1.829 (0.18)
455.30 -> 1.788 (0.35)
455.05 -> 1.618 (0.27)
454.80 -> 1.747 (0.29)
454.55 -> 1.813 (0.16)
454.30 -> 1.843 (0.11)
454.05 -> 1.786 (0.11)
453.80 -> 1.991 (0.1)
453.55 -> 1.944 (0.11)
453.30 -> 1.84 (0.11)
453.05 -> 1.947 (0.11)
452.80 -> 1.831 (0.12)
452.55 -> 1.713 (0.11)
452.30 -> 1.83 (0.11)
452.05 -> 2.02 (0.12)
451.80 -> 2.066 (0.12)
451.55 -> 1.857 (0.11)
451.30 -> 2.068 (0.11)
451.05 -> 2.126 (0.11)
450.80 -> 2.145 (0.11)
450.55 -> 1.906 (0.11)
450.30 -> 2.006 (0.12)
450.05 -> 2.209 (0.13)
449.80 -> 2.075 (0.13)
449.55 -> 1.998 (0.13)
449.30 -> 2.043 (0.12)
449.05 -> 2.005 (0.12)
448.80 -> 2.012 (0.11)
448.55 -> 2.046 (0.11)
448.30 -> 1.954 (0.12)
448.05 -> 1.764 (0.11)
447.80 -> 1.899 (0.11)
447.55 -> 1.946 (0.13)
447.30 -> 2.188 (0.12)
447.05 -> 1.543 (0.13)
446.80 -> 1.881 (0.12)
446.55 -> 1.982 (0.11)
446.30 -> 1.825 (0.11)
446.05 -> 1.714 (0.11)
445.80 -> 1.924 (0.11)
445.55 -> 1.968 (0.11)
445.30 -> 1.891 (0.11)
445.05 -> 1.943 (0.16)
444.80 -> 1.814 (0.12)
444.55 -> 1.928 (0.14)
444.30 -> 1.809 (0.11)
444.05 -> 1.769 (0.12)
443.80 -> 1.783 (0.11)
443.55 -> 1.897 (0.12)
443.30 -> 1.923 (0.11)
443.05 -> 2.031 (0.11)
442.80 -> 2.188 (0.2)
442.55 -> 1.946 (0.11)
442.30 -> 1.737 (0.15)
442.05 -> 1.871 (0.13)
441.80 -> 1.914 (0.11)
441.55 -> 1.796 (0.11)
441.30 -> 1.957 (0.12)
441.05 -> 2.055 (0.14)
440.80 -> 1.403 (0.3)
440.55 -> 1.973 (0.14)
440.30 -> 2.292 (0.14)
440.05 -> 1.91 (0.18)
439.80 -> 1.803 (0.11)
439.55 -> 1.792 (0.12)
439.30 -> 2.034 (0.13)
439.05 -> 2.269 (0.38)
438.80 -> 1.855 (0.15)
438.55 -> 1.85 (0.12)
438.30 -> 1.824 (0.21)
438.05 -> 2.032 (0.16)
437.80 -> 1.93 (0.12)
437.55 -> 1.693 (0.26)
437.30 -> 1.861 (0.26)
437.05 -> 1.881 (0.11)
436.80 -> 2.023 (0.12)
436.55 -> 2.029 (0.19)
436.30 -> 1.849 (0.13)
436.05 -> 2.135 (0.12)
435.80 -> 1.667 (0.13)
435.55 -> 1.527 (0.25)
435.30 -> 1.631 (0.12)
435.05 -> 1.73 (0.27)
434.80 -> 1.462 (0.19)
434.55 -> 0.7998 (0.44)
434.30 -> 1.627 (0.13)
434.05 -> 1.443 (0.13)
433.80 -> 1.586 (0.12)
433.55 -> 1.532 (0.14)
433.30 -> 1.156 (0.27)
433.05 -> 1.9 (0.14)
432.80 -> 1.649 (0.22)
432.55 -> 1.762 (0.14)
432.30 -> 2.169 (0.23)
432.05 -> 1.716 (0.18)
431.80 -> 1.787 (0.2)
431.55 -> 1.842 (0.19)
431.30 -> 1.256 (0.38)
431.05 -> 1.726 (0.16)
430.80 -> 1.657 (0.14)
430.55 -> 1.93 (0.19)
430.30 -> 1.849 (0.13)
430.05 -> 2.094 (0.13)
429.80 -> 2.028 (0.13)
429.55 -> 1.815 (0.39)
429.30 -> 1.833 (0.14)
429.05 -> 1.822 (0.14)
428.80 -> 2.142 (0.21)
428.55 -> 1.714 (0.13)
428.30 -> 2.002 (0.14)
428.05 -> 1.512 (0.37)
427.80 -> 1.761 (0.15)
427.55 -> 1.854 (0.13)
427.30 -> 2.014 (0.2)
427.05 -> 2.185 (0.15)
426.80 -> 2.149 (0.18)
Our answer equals 0.55 nm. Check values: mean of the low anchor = 1.82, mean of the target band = 1.63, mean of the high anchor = 1.91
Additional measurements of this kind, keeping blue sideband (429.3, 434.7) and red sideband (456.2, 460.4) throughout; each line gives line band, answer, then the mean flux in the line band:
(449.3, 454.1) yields -0.31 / 1.97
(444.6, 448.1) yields -0.15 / 1.88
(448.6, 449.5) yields -0.09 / 2.02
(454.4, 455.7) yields 0.08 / 1.76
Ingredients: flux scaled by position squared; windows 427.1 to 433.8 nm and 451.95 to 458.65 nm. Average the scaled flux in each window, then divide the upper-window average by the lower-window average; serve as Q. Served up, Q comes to 1.18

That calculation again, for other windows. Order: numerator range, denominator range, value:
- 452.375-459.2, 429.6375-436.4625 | 1.23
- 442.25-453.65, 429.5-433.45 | 1.18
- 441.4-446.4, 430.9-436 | 1.23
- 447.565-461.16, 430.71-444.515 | 1.15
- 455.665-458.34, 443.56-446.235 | 1.11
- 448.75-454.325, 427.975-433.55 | 1.21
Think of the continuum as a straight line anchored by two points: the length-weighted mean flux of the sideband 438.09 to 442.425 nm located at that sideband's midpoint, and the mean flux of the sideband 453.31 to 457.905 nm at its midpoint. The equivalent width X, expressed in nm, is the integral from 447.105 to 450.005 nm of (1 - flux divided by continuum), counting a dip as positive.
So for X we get -0.13 nm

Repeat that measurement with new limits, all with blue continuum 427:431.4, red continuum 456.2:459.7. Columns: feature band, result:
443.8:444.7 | 0.019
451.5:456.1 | 0.049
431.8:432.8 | 0.003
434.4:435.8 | 0.300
